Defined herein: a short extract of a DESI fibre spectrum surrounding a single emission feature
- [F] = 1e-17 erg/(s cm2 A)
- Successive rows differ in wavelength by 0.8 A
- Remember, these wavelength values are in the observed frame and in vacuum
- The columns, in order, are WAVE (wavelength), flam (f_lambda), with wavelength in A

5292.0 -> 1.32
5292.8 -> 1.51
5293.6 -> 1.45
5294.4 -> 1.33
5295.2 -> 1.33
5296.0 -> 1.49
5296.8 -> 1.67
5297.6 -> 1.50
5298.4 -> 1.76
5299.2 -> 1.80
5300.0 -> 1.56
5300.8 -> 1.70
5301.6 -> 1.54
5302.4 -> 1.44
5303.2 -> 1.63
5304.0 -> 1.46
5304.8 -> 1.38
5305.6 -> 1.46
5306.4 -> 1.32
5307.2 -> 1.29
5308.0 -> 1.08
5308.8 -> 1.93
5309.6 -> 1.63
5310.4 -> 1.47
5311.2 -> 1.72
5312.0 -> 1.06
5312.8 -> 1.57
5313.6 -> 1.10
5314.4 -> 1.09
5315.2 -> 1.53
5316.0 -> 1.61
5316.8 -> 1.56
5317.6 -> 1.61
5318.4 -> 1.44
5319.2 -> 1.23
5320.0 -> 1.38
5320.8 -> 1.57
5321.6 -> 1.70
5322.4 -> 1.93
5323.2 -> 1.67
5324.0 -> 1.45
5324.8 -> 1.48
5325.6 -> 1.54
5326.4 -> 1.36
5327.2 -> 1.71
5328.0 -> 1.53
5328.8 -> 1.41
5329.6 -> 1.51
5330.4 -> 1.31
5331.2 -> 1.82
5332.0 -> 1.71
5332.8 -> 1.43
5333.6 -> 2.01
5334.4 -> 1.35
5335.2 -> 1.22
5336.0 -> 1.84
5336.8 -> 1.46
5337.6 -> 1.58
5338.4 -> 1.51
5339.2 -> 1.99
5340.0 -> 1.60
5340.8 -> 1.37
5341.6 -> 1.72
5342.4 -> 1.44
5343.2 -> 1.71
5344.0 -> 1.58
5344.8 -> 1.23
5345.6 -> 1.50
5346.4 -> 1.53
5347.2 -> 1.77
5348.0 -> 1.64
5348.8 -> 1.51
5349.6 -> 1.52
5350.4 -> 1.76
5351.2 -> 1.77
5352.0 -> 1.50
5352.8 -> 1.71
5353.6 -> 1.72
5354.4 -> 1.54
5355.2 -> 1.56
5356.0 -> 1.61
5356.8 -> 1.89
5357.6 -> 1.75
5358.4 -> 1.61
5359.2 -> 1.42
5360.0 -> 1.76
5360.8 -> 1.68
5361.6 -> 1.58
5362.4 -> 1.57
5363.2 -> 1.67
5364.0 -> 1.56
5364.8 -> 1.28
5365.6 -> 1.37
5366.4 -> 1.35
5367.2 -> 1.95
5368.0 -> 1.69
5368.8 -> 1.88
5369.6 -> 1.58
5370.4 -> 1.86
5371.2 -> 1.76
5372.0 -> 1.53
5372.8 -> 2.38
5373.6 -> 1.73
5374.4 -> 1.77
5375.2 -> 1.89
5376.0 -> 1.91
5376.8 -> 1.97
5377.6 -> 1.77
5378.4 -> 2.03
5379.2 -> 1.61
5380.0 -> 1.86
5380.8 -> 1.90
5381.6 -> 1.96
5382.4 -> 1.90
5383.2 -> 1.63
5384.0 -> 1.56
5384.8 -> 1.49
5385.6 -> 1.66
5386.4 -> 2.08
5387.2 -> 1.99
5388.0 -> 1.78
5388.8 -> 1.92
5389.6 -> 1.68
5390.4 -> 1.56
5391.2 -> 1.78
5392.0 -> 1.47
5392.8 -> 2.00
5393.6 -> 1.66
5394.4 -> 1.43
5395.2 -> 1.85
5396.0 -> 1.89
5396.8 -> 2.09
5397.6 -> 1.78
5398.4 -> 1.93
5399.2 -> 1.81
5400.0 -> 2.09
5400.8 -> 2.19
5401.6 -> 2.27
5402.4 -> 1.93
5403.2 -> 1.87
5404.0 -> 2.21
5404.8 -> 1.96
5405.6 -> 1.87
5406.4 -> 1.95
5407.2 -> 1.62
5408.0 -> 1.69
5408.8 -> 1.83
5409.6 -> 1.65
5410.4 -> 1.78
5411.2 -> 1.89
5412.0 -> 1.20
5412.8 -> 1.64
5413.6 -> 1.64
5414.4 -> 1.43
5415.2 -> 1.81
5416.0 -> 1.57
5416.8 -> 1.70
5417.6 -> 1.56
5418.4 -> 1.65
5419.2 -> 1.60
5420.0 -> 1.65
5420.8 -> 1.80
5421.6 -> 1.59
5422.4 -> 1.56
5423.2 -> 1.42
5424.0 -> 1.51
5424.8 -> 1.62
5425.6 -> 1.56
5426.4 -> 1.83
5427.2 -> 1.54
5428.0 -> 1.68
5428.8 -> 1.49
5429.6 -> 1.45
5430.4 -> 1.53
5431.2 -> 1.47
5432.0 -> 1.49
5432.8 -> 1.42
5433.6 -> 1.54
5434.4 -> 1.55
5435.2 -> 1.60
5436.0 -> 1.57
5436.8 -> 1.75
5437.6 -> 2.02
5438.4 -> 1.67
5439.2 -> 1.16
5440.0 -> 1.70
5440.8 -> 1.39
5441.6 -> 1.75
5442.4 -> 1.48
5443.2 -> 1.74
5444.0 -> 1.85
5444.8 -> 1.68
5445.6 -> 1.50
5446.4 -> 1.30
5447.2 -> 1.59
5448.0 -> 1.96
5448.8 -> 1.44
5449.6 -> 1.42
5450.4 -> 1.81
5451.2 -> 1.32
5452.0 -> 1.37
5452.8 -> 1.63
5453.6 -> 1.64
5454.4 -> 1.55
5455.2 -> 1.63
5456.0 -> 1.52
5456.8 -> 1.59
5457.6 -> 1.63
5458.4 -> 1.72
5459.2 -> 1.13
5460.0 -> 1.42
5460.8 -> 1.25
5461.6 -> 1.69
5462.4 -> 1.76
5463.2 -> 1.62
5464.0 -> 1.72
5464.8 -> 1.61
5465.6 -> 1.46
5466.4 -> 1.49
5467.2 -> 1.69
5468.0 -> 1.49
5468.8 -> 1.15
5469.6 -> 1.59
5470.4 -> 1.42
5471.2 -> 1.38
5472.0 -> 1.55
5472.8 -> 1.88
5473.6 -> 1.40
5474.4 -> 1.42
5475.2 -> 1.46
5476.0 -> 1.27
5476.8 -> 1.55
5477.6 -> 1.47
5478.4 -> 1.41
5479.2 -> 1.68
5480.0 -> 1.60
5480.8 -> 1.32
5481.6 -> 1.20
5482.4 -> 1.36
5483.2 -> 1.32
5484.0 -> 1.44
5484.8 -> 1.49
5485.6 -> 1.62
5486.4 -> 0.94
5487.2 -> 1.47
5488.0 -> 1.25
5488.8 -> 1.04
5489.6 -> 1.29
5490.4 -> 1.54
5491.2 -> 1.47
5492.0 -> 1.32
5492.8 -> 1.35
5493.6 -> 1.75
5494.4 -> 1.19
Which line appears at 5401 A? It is C III] 1909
